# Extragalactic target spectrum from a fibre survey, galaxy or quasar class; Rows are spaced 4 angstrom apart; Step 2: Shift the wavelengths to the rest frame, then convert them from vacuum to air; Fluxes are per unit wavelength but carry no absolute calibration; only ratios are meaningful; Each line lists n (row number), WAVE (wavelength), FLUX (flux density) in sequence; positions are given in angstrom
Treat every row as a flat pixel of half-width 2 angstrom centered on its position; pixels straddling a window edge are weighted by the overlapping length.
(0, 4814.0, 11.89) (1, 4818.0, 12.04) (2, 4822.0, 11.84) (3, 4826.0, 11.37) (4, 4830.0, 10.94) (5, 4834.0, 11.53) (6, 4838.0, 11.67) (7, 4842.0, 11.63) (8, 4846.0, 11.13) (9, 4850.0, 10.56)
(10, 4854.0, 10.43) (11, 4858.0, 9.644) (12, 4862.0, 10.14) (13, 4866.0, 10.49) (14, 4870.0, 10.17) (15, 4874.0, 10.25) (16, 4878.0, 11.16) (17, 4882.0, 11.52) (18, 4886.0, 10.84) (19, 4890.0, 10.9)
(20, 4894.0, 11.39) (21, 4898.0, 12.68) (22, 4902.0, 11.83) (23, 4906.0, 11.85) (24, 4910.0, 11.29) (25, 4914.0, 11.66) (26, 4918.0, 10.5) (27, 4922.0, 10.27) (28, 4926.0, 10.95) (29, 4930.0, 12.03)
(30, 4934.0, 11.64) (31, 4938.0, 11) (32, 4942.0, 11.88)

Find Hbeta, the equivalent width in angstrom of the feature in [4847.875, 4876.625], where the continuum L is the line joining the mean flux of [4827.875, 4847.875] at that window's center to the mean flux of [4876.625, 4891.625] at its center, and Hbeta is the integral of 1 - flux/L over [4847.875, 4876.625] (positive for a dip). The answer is 2.5 angstrom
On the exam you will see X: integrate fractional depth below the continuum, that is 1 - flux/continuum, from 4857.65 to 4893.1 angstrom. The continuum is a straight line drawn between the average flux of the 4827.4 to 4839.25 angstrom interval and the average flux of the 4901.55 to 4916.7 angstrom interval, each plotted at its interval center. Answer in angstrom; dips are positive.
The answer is 2.62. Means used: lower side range 11.4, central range 10.6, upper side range 11.6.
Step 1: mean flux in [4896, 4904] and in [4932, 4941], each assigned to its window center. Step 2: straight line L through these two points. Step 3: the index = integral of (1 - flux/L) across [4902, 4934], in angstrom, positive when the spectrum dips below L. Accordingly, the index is 1.5 angstrom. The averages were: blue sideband 12.3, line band 11.3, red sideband 11.4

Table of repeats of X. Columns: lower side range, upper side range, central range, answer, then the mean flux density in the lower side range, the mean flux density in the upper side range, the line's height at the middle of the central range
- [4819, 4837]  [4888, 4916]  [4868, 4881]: 1.1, 11.5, 11.7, 11.6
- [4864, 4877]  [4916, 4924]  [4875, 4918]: -4.4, 10.4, 10.4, 10.4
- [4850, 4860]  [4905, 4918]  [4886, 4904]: -0.9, 10.1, 11.4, 11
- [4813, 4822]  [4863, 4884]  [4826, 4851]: 0.4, 11.9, 10.7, 11.5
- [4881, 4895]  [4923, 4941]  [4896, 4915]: -1.1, 11.1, 11.4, 11.2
